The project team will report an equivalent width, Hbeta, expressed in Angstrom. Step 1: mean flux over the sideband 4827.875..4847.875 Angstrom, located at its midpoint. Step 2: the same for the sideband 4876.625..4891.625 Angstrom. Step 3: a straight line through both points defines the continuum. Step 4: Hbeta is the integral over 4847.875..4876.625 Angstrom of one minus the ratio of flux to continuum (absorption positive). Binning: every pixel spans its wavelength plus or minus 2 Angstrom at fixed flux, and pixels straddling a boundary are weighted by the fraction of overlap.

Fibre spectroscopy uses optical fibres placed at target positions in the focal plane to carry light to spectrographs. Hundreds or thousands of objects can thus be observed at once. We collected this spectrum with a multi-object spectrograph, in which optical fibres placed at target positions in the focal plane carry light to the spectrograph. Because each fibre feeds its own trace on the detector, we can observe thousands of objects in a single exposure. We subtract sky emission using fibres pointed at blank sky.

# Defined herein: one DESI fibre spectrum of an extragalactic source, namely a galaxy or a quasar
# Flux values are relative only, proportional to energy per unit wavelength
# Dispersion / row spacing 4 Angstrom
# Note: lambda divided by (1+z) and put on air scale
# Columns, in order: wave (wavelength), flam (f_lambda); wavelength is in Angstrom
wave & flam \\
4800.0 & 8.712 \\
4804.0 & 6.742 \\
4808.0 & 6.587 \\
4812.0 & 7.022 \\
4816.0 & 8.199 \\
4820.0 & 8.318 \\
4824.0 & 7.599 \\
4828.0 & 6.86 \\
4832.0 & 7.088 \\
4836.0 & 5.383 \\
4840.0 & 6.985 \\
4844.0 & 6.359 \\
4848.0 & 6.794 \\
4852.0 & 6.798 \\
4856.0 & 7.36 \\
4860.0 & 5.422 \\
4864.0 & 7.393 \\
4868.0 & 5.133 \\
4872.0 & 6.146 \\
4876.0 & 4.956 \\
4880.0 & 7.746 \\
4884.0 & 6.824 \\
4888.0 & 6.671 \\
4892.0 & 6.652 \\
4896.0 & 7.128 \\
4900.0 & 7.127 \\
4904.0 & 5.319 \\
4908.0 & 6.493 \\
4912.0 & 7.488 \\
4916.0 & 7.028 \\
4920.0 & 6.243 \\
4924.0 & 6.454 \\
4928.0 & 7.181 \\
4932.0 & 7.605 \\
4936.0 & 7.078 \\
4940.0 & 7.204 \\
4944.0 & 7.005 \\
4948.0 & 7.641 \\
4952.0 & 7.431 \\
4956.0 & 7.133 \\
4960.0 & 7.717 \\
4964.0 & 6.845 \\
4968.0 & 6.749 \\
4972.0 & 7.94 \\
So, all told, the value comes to 1.8 Angstrom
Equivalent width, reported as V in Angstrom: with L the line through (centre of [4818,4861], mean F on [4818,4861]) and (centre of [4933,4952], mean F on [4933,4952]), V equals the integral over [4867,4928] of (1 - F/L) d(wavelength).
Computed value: 4.7 Angstrom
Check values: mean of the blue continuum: 6.85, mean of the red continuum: 7.27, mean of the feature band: 6.54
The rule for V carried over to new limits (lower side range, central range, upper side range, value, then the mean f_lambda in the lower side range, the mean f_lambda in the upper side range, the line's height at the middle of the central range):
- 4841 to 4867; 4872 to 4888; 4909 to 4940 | 0.69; 6.64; 7.01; 6.77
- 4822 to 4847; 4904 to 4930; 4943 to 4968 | 1.43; 6.72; 7.26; 7.09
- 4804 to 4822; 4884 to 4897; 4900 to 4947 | 0.44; 7.44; 6.86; 7.03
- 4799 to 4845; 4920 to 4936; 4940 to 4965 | 0.66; 7.14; 7.31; 7.27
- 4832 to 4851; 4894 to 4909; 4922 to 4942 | 0.81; 6.48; 7.1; 6.89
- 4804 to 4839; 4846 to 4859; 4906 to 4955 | 0.43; 7.11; 7.07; 7.1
